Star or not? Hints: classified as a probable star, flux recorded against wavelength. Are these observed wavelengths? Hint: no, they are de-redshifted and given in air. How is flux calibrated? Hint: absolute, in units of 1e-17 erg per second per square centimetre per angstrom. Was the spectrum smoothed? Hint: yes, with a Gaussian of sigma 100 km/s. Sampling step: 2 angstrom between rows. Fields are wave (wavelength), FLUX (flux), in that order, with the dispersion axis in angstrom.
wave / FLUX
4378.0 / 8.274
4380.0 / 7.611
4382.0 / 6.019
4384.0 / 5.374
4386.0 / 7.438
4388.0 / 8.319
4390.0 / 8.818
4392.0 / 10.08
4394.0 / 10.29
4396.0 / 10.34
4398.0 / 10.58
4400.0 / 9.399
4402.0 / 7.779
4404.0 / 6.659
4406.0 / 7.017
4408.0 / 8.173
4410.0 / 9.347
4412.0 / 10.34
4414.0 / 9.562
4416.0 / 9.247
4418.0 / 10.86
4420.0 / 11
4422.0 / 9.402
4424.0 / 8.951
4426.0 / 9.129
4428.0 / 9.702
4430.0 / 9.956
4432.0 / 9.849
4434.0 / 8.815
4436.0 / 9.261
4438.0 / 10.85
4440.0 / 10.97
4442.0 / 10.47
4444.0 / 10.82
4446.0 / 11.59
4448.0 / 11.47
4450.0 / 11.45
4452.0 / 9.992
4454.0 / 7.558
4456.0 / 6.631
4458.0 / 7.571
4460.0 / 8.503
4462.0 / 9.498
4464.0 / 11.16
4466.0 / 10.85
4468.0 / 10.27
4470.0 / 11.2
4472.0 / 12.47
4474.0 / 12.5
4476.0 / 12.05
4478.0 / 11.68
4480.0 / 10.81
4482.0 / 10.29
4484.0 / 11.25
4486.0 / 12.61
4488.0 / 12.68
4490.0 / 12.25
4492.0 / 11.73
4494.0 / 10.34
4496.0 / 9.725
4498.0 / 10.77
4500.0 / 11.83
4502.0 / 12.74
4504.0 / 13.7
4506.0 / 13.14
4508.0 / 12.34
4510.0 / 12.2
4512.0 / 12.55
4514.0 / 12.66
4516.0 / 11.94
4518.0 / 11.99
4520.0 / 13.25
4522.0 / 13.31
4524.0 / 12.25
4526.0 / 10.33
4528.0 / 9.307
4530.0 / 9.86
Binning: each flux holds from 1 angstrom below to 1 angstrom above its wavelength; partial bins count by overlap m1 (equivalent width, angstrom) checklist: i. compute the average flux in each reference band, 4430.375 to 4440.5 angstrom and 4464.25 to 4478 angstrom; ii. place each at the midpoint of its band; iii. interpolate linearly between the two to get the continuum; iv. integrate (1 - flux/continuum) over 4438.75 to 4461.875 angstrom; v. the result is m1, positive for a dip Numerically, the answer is 1.8 angstrom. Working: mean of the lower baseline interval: 9.9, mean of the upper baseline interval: 11.5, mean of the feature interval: 9.73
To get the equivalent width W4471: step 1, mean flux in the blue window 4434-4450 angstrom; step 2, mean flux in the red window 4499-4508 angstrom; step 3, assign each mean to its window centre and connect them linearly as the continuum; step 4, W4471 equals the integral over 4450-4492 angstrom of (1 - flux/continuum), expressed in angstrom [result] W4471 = 3.9 angstrom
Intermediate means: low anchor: 10.7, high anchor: 12.8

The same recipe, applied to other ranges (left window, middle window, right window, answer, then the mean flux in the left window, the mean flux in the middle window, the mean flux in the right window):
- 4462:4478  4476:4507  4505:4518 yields 0.57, 11.4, 11.7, 12.4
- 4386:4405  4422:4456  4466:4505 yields 1.16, 9.05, 9.93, 11.6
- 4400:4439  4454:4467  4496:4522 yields 2.16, 9.26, 8.92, 12.4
